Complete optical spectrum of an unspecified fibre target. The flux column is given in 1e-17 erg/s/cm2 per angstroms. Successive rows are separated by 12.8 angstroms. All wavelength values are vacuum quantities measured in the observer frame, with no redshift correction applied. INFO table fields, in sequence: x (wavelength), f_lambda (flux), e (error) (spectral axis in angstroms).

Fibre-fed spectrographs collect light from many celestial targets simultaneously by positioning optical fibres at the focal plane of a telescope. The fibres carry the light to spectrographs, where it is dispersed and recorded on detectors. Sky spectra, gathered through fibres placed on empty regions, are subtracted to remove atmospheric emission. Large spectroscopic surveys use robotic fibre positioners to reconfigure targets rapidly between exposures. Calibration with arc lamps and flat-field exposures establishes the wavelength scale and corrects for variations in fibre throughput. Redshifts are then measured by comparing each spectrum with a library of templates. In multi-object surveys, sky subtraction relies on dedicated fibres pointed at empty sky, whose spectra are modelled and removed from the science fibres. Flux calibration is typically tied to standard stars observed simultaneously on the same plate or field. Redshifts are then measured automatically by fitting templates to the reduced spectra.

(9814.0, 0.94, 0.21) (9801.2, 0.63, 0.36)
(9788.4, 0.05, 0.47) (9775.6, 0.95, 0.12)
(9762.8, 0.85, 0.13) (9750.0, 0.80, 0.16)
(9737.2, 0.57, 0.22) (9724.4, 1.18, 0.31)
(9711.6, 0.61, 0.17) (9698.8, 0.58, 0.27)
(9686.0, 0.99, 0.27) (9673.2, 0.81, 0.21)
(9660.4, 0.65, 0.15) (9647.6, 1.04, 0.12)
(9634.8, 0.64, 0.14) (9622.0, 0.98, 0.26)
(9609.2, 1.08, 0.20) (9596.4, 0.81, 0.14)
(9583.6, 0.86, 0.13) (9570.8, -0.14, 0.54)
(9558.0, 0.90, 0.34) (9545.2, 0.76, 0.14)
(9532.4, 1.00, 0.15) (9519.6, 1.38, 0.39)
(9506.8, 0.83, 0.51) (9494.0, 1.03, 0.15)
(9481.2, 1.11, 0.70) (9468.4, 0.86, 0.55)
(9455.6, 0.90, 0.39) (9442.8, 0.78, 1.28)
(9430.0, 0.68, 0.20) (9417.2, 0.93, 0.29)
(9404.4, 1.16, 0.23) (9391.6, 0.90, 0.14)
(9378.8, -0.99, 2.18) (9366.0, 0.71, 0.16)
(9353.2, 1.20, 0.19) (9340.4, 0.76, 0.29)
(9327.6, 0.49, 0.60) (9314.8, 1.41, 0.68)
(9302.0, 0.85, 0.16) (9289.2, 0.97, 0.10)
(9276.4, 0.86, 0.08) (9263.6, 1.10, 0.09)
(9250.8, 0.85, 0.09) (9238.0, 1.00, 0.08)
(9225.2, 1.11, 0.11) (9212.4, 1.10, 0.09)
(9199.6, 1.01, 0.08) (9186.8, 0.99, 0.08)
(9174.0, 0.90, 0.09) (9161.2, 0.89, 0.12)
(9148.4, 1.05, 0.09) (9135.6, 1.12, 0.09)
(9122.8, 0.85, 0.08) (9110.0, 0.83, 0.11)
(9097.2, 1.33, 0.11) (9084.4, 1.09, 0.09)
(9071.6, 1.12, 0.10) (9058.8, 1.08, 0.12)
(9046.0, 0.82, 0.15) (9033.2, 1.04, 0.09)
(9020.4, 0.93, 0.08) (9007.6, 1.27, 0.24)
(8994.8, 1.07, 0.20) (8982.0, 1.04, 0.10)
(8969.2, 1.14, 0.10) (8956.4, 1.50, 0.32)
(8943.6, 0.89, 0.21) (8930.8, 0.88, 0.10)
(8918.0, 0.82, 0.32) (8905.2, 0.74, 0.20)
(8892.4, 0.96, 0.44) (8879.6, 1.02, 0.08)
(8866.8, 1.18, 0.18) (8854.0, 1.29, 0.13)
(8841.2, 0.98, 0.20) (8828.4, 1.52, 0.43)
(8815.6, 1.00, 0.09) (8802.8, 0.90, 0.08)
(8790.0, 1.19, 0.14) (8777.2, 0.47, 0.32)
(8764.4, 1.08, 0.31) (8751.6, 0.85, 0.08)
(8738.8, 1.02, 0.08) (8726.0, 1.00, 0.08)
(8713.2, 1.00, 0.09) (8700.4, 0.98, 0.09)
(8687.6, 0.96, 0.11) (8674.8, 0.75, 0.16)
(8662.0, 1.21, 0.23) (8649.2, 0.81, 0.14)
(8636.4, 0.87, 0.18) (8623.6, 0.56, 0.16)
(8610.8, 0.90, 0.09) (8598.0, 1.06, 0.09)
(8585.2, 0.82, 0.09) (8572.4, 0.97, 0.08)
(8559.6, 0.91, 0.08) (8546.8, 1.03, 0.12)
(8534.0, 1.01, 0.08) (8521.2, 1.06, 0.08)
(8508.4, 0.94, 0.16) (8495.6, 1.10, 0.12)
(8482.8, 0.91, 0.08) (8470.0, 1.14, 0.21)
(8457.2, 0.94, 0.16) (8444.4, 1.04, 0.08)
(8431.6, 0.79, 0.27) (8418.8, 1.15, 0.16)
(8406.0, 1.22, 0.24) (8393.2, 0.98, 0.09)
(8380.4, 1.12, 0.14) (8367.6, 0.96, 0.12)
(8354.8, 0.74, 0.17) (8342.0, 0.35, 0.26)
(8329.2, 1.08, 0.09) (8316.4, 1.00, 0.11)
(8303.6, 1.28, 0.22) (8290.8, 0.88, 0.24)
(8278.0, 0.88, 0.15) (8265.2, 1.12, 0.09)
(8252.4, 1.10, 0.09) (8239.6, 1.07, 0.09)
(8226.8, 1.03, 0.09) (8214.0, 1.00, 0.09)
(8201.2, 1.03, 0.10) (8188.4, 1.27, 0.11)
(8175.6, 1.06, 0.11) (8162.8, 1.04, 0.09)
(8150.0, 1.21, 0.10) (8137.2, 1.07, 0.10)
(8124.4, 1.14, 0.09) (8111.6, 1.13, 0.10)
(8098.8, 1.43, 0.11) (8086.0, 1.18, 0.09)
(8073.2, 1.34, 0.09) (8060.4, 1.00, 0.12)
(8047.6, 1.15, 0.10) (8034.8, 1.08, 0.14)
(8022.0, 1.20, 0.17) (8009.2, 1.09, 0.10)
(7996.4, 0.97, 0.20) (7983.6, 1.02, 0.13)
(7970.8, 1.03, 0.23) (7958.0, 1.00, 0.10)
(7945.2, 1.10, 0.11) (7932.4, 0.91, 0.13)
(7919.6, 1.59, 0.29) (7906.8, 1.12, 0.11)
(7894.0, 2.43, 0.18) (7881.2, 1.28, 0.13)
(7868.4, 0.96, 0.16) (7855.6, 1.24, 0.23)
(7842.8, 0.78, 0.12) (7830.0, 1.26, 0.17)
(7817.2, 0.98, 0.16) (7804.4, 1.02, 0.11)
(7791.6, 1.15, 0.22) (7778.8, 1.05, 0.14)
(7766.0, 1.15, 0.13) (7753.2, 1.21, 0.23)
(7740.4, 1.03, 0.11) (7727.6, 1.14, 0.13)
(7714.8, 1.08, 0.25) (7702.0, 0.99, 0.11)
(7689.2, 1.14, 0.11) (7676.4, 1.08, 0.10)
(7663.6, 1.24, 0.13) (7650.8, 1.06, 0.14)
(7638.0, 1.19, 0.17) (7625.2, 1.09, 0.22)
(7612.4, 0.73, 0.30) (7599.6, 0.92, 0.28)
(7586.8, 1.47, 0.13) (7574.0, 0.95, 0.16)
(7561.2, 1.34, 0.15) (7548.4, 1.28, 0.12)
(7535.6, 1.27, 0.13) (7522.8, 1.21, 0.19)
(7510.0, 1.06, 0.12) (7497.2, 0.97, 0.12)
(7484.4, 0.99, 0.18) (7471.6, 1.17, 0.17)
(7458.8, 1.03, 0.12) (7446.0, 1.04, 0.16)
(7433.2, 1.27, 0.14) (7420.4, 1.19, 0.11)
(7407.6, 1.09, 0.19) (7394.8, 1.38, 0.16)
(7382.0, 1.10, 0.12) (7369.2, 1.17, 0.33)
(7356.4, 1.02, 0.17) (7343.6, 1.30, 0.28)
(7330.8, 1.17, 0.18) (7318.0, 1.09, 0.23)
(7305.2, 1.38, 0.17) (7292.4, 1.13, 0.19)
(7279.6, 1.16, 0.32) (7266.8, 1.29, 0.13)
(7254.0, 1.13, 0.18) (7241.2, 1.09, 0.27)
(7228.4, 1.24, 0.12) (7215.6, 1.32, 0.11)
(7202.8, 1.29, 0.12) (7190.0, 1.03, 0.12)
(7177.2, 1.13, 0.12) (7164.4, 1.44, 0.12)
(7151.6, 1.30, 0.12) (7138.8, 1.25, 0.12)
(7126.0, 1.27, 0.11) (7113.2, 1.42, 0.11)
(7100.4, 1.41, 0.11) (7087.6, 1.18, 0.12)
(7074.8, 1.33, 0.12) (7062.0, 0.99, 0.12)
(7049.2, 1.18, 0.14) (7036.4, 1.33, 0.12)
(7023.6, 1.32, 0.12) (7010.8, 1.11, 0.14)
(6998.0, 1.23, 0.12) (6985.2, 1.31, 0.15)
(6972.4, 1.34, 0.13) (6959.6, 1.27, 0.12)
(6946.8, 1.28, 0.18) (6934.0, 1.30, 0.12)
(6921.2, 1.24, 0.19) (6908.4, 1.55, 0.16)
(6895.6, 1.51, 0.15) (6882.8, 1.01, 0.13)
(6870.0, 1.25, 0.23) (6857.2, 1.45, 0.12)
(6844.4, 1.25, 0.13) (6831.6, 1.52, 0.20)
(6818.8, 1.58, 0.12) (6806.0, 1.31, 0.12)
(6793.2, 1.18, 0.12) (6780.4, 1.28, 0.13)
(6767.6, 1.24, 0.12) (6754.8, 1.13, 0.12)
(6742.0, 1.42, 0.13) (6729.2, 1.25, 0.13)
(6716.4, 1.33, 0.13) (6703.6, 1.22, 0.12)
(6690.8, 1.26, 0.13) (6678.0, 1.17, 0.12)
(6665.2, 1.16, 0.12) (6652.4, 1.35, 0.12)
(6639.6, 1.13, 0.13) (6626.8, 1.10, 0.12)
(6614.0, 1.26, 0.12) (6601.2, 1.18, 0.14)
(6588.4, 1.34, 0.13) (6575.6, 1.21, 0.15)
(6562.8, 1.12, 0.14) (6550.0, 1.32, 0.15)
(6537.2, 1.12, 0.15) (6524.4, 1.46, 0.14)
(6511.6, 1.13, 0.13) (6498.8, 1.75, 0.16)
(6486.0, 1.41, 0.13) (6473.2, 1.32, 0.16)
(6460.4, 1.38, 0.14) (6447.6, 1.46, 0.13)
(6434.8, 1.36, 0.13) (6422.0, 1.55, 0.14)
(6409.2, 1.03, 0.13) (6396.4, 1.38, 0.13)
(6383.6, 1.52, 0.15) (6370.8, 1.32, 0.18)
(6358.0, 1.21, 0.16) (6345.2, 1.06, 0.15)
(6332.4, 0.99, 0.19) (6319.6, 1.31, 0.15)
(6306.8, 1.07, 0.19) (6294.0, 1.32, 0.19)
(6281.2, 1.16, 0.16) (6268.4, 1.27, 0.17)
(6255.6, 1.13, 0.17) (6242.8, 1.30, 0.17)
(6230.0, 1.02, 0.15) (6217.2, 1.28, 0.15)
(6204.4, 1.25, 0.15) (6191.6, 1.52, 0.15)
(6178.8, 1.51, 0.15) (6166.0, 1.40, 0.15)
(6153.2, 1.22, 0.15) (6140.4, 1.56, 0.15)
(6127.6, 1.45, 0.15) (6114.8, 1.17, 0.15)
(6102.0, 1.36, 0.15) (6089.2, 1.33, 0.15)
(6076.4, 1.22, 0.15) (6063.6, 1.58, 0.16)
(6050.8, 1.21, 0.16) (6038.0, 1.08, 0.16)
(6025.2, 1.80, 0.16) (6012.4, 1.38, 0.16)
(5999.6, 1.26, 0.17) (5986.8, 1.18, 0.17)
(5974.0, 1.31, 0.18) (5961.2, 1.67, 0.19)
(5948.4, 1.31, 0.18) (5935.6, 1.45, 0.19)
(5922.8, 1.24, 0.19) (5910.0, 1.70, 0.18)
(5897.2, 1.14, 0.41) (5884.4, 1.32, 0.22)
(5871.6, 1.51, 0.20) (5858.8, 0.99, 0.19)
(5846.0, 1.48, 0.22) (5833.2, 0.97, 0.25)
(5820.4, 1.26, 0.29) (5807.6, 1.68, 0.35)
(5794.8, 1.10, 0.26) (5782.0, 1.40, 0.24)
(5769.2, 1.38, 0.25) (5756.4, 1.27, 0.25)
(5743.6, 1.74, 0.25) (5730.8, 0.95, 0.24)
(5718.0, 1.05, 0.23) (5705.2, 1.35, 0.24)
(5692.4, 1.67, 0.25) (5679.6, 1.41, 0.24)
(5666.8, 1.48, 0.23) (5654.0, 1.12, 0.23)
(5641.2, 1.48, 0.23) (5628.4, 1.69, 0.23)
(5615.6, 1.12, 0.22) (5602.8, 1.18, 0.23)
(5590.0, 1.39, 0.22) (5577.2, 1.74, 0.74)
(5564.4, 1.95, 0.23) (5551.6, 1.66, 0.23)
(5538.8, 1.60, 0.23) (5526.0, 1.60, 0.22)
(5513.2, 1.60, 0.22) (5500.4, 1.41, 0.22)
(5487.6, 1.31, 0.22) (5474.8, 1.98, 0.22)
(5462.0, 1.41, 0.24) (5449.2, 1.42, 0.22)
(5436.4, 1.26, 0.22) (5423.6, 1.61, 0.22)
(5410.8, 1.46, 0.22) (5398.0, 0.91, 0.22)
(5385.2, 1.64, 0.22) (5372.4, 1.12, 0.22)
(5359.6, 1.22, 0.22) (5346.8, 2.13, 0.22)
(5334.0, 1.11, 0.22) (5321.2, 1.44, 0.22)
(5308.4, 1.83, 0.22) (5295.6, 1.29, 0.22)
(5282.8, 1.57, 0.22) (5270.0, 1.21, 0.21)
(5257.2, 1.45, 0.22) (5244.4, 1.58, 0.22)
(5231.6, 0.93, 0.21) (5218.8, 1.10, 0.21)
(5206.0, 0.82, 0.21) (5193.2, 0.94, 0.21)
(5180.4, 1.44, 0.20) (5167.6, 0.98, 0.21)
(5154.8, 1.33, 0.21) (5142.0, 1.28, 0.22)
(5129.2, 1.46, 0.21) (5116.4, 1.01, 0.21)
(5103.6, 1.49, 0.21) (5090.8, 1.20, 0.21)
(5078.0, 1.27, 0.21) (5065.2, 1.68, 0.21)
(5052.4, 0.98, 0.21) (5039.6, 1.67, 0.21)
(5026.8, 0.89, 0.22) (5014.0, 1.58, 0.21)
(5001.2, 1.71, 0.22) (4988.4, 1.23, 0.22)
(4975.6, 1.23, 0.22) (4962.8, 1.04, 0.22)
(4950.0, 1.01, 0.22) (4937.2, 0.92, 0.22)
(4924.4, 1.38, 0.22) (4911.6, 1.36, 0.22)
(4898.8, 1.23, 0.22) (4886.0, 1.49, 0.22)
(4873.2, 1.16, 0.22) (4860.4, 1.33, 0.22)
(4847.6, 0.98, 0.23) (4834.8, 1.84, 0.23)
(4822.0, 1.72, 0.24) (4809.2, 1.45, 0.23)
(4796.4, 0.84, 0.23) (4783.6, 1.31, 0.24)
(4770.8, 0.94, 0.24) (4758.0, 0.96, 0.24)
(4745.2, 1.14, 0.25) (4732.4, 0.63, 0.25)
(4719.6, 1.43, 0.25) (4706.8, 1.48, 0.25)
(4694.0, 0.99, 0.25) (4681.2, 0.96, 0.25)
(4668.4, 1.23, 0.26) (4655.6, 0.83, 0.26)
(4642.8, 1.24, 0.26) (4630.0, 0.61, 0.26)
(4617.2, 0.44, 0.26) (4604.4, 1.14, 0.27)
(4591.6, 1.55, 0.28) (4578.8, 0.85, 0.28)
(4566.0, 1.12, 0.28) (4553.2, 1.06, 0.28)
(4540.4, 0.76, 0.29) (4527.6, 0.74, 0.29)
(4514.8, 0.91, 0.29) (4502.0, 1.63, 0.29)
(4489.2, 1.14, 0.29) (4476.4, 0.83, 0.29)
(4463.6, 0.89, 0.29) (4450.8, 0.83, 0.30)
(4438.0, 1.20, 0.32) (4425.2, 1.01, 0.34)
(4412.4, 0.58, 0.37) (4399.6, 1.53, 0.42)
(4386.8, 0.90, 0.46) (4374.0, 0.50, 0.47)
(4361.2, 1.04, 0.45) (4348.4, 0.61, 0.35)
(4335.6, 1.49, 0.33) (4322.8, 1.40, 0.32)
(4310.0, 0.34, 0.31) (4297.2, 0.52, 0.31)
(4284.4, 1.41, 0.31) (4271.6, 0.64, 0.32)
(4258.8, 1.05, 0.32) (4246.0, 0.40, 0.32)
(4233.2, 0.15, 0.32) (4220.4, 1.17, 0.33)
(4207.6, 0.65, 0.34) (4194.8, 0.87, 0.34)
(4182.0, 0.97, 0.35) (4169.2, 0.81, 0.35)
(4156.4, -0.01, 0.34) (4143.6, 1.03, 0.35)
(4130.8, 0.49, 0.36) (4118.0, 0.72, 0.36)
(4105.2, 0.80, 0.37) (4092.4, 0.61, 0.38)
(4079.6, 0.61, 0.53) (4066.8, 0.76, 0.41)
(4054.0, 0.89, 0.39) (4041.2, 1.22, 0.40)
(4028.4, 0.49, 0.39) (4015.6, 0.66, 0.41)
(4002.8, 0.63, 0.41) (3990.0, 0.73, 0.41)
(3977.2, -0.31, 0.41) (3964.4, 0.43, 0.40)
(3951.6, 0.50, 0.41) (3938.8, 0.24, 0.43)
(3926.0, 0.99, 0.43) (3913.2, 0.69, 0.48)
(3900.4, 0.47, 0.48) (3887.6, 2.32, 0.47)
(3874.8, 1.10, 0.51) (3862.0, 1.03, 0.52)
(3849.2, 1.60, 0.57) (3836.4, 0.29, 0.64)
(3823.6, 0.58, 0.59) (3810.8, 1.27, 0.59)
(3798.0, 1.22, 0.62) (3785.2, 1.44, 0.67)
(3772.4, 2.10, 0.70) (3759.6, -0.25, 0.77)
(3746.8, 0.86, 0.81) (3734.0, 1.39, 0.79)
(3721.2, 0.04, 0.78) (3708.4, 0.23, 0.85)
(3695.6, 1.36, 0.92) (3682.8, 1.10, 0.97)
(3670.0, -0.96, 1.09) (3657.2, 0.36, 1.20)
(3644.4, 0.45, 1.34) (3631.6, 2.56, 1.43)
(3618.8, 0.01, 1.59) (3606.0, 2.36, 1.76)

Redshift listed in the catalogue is 0.20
